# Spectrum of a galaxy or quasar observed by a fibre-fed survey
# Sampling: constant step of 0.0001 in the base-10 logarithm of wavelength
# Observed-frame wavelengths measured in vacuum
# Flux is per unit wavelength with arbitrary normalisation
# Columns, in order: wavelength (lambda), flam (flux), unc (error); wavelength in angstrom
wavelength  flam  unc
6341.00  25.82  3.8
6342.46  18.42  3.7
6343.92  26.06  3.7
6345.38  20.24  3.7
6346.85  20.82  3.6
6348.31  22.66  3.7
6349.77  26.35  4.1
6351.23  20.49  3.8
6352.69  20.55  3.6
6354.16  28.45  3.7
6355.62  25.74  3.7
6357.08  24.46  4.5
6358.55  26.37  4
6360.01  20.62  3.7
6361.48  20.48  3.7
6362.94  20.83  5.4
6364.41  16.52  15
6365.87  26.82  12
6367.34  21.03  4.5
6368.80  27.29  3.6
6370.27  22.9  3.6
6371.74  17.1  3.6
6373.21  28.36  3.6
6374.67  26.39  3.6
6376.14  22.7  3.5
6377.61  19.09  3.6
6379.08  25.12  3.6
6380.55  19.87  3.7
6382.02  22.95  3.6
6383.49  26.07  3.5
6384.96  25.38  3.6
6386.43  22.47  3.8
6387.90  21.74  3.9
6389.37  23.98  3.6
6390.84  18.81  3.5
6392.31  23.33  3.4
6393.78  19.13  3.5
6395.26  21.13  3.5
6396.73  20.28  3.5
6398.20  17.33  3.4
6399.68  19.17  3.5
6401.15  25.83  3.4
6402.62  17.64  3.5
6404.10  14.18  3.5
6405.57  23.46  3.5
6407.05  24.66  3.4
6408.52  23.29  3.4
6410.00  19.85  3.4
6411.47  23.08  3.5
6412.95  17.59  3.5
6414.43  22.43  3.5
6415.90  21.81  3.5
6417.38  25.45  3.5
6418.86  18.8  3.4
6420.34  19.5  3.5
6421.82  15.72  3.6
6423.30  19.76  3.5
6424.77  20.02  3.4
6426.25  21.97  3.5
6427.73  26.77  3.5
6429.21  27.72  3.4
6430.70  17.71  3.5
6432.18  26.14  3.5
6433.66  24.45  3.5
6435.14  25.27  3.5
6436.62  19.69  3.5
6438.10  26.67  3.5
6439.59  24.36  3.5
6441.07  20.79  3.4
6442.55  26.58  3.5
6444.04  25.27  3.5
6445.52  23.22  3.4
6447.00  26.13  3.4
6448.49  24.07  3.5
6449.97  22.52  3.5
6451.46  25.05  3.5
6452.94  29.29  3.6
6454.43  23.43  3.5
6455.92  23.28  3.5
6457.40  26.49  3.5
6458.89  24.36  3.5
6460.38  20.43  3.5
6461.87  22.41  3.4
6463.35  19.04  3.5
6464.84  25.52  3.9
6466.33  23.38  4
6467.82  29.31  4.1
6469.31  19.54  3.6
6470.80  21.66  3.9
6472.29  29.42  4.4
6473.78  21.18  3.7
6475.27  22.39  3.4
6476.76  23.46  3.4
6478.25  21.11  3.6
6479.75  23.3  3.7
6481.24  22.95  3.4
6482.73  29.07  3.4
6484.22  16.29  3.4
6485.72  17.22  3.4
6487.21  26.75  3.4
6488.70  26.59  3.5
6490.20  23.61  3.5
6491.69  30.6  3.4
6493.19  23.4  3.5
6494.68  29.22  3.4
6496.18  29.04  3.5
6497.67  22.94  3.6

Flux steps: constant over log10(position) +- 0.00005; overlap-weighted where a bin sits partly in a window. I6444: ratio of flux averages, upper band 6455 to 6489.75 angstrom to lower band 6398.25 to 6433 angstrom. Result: 1.1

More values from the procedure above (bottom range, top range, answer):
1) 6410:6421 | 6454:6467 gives 1.09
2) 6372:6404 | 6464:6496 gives 1.10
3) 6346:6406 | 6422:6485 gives 1.06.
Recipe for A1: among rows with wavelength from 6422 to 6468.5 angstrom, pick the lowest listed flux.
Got 17.71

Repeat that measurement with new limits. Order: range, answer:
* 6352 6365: 16.52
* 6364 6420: 14.18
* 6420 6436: 15.72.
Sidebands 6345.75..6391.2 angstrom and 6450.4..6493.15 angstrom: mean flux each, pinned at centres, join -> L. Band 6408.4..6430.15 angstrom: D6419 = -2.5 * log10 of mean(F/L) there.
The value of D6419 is 0.09 mag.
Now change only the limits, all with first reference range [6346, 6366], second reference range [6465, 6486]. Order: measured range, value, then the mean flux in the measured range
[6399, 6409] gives 0.09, 21.1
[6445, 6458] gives -0.08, 24.8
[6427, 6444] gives -0.06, 24.2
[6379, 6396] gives 0.02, 22.4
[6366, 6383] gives -0.01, 23.2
